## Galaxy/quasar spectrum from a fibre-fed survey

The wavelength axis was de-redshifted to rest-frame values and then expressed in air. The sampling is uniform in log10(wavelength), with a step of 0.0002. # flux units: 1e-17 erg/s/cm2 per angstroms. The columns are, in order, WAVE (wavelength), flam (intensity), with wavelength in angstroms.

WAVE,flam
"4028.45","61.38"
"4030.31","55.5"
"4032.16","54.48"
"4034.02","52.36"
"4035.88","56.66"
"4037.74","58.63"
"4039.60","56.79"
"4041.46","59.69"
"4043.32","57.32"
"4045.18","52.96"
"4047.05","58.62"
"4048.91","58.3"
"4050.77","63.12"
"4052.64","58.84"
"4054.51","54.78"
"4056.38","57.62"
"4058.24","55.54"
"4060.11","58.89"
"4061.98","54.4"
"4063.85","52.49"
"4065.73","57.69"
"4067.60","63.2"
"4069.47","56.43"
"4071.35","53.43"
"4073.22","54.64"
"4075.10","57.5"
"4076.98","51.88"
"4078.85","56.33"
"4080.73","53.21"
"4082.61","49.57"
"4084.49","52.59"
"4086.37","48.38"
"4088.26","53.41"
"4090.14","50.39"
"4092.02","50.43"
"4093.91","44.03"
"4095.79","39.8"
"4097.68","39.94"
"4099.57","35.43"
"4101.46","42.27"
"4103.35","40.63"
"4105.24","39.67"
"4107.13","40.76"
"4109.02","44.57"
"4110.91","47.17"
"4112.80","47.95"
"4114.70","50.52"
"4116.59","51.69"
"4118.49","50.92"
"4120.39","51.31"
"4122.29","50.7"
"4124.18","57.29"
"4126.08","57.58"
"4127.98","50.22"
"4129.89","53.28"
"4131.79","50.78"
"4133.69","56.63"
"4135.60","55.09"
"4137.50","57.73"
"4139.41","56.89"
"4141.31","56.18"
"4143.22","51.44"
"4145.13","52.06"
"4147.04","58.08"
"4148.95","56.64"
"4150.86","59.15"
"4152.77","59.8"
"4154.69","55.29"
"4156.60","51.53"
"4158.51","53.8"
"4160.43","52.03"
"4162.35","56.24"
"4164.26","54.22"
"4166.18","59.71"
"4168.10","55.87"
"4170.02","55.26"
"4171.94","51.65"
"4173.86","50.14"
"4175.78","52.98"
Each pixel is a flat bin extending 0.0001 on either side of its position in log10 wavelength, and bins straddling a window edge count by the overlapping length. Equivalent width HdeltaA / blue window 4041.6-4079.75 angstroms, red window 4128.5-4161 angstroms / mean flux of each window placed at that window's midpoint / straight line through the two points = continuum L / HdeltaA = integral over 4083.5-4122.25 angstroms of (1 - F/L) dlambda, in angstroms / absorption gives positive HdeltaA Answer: 6.72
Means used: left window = 56.8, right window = 55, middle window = 46.2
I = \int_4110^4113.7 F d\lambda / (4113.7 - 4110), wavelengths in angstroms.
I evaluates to 47.6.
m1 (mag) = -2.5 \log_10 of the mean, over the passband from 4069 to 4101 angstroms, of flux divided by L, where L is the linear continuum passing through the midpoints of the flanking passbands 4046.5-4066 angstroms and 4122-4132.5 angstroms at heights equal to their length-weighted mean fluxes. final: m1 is 0.13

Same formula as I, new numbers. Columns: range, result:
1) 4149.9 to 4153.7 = 59.5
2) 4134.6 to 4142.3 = 56.4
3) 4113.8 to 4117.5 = 51.2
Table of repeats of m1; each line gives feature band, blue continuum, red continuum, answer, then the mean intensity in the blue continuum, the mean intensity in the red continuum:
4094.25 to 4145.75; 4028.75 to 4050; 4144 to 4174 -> 0.14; 56.7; 55.2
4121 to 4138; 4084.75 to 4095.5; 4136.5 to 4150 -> -0.01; 49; 55.6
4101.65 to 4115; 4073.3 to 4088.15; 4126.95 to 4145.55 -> 0.21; 52.9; 54.1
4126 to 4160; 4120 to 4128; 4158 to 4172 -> -0.01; 54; 55.1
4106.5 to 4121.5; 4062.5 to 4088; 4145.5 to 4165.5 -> 0.14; 54.4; 55.6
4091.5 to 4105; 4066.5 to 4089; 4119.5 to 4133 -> 0.28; 54.2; 53.1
